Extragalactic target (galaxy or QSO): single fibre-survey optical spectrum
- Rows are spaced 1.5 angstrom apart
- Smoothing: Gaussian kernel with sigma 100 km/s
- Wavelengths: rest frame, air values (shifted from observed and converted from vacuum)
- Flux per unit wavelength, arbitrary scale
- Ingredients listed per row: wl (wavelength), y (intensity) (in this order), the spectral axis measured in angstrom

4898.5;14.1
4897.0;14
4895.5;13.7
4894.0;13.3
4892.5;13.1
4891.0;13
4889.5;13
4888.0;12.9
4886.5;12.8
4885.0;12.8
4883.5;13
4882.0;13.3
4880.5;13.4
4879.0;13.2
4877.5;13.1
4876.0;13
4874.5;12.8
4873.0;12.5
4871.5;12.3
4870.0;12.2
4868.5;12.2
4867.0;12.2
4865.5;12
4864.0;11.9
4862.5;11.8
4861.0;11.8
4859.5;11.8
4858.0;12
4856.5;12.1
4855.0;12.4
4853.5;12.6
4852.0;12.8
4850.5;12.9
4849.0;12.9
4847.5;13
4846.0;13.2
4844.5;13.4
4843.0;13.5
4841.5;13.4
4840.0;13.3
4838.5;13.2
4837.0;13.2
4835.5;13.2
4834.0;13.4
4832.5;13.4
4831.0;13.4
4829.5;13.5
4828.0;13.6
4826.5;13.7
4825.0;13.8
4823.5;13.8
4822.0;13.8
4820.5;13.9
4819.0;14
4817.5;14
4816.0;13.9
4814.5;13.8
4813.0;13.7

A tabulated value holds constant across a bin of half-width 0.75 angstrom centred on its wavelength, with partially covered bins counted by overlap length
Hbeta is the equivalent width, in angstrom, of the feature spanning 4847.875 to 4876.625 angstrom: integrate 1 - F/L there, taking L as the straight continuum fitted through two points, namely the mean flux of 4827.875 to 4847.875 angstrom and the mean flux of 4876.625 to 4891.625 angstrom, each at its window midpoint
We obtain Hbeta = 1.9 angstrom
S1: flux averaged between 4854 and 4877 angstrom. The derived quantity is 12.2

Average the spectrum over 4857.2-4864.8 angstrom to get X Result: 11.9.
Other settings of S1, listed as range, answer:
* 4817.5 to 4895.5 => 13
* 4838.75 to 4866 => 12.6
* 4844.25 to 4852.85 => 13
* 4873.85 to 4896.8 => 13.1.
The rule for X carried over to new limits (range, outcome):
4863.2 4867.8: 12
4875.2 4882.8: 13.2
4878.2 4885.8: 13.1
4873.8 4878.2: 13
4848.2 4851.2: 12.9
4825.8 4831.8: 13.5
